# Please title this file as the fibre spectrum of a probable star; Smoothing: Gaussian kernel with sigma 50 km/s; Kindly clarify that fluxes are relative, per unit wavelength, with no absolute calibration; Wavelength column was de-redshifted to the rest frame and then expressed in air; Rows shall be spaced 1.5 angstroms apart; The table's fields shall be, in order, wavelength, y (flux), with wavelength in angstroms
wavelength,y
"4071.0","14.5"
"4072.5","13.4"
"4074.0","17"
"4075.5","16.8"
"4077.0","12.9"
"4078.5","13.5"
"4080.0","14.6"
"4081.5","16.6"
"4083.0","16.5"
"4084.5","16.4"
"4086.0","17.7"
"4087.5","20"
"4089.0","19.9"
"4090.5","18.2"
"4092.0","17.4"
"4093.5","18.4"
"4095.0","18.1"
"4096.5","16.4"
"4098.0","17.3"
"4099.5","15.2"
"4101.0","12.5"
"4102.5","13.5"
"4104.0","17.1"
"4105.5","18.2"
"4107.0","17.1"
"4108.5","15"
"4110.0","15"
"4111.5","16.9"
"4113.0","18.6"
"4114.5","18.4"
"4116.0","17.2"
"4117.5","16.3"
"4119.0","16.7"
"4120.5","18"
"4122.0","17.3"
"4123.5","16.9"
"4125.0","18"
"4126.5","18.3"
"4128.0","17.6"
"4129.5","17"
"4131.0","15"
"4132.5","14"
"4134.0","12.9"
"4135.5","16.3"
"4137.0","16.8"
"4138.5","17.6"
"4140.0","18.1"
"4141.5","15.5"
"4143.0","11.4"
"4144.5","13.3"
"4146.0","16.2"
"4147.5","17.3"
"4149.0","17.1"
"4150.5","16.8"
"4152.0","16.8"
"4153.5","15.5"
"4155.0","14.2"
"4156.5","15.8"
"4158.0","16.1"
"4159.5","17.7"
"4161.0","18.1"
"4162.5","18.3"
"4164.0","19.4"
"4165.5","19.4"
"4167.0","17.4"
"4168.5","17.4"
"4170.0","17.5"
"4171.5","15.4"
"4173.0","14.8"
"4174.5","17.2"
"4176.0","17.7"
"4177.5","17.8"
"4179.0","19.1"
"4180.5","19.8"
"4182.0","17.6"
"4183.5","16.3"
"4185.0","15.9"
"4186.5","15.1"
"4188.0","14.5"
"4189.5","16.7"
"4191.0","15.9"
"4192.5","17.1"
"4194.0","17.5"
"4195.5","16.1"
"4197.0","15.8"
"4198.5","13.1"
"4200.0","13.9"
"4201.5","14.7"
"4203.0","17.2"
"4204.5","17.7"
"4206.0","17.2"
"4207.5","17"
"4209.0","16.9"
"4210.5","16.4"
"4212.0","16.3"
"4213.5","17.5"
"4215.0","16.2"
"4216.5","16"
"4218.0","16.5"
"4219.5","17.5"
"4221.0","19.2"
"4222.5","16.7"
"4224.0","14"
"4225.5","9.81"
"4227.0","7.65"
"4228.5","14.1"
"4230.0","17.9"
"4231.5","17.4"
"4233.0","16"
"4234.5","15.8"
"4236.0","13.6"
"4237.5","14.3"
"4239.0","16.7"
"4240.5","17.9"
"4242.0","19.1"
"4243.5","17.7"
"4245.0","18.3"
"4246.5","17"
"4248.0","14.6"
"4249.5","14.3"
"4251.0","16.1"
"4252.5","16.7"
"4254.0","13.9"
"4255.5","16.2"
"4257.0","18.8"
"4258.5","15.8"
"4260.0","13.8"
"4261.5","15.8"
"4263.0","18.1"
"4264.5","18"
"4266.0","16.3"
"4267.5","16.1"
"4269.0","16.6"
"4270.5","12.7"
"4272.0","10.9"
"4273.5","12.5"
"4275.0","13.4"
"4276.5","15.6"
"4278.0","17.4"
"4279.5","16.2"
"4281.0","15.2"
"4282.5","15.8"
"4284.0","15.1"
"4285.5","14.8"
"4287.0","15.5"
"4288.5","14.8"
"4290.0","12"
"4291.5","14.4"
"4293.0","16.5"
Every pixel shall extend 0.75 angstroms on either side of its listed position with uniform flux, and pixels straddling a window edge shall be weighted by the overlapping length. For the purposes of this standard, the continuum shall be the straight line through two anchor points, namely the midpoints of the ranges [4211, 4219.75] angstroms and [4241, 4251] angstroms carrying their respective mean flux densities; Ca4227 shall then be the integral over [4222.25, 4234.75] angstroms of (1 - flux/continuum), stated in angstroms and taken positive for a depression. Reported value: 1.85 angstroms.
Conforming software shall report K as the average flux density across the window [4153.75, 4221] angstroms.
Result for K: 16.7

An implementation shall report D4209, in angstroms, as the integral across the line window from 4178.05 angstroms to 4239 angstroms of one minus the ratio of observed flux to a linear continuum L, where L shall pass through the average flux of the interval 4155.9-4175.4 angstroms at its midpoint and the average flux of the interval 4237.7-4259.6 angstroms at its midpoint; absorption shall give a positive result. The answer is 3.4 angstroms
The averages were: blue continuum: 17.3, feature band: 16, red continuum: 16.5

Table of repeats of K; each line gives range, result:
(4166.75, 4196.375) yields 16.8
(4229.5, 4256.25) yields 16.3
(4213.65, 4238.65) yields 15.2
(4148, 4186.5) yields 17.1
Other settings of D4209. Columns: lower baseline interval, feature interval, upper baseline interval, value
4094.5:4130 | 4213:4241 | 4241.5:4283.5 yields 0.96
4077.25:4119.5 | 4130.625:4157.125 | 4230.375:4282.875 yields 1.38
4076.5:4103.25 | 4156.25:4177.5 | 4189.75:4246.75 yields -1.52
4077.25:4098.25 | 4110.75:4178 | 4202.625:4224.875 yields 1.00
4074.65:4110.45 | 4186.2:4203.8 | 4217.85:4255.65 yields 0.30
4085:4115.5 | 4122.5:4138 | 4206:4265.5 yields 0.47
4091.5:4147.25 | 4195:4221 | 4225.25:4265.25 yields -0.55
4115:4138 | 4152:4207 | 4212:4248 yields -1.50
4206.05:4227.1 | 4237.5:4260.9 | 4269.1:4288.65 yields -1.77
